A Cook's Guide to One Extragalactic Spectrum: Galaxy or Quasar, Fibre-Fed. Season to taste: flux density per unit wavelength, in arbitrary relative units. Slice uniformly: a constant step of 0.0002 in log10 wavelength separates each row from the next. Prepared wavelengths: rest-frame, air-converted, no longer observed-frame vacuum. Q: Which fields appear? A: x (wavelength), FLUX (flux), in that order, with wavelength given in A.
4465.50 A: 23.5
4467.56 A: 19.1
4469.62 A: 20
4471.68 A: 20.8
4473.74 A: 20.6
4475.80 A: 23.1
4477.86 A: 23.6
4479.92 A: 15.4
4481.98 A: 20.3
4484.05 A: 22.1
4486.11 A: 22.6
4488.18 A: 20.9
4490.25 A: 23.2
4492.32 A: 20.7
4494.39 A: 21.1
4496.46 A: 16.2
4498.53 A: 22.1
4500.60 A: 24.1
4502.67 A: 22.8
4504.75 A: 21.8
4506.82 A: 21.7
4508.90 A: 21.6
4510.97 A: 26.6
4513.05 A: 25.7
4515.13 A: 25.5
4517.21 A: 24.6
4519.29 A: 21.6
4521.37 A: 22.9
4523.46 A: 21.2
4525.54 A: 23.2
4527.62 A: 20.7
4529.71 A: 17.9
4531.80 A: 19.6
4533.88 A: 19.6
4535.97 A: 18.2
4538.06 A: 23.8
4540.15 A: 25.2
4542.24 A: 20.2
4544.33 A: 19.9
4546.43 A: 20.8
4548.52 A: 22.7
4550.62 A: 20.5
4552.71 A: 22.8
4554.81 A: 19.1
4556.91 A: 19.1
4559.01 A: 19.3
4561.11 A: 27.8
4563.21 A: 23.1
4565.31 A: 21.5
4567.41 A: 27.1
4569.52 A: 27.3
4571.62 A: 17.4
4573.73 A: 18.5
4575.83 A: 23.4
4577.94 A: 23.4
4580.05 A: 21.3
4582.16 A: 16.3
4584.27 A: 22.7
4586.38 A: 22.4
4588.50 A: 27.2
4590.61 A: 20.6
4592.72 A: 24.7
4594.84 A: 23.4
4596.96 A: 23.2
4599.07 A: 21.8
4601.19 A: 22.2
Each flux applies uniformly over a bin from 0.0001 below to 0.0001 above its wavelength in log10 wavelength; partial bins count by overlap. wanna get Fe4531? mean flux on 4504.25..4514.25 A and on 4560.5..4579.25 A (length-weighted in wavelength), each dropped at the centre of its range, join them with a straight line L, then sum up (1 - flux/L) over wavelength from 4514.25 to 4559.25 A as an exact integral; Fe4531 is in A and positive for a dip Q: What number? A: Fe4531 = 4.0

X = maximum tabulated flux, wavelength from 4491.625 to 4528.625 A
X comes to 26.6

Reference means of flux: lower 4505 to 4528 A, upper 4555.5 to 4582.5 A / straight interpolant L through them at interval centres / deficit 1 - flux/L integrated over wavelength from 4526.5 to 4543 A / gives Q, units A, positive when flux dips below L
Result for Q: 1.6 A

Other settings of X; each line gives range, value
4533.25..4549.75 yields 25.2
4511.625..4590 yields 27.8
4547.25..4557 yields 22.8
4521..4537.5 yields 23.2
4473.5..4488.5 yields 23.6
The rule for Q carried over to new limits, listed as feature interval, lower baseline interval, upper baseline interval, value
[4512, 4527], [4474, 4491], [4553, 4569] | -1.04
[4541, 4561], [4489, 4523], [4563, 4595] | 1.46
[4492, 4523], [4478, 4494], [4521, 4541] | -2.36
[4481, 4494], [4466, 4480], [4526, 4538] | -0.66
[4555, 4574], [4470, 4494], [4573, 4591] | -0.54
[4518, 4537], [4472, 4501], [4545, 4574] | 0.87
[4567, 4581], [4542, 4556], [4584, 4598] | -0.01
